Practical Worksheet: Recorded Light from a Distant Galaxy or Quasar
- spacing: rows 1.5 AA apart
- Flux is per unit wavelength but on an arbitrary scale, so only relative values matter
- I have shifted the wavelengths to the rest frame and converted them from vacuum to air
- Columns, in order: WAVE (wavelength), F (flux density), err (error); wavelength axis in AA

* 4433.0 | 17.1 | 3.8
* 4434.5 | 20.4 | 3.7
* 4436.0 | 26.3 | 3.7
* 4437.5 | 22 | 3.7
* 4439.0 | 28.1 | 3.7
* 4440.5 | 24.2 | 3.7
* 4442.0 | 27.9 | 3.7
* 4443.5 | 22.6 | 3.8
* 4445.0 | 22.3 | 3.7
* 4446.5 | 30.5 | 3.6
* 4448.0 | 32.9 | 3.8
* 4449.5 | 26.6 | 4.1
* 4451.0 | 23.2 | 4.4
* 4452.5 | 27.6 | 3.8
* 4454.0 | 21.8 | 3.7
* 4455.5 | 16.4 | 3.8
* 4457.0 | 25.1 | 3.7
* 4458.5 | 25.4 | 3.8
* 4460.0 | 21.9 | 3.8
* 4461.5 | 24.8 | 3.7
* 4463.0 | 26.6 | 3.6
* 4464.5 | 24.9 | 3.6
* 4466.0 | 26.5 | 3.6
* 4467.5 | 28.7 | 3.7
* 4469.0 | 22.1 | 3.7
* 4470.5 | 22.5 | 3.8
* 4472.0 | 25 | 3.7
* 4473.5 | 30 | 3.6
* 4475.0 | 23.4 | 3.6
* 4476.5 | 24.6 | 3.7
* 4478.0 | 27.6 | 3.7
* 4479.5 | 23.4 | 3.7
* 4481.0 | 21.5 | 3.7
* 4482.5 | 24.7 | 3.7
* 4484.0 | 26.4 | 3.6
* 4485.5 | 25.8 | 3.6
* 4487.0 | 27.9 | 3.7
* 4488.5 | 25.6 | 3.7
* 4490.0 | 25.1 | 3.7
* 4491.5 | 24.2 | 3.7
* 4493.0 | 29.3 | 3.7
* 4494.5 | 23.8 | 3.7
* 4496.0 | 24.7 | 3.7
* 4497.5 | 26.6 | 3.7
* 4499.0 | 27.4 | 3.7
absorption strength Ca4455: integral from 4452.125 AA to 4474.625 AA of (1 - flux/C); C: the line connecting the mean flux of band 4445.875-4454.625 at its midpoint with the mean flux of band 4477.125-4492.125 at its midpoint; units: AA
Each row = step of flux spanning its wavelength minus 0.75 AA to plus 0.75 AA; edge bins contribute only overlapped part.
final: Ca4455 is 1.56 AA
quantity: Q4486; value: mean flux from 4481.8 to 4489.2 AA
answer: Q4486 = 26.1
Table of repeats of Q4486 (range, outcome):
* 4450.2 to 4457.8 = 22.9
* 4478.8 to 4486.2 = 24.4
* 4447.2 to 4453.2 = 27.6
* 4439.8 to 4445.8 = 24.3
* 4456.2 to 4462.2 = 24.2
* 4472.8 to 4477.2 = 26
